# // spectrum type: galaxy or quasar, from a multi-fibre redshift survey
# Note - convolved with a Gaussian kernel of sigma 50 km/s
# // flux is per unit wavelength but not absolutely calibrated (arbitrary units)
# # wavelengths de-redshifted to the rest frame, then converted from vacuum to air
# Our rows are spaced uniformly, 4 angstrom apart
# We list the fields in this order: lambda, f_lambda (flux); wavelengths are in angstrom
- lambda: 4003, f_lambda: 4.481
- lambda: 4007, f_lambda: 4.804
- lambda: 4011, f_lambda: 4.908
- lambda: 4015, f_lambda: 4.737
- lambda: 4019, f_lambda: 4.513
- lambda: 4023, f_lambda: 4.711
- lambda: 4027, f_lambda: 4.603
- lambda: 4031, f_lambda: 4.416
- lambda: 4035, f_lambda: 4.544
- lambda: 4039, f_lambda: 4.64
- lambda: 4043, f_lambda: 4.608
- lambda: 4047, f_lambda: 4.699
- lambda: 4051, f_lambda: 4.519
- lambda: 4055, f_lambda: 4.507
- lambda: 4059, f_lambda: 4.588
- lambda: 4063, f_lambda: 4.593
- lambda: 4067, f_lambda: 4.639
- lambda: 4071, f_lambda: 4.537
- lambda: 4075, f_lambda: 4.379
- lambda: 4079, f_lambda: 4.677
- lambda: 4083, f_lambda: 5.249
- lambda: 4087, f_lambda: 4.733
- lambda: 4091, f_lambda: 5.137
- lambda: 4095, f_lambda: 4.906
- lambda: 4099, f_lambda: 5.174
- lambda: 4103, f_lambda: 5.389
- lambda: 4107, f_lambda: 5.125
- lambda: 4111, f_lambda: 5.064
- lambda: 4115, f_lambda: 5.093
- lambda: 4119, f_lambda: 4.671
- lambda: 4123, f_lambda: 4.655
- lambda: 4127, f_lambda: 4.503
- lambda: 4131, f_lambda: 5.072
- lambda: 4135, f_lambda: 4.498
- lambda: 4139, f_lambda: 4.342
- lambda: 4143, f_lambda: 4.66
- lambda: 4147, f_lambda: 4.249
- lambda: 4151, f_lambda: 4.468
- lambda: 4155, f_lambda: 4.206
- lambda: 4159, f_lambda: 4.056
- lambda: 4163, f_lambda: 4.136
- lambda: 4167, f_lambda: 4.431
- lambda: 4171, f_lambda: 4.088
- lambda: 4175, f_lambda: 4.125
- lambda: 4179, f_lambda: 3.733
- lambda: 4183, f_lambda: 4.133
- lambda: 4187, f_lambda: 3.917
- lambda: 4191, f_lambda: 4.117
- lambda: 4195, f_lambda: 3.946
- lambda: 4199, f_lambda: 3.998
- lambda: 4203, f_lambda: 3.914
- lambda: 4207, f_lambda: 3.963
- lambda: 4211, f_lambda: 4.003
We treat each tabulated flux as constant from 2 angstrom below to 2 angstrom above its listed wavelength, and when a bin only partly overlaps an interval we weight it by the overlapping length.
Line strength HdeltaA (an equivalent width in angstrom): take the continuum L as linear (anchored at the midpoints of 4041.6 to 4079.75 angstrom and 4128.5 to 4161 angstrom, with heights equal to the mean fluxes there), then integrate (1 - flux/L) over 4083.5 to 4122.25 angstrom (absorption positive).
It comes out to -4.5 angstrom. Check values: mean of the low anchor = 4.57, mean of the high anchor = 4.44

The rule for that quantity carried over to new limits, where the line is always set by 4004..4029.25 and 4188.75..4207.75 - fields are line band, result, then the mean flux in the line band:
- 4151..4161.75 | -0.11 angstrom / 4.19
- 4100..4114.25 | -2.74 angstrom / 5.18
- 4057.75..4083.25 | -0.79 angstrom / 4.63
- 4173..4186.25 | 0.23 angstrom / 3.99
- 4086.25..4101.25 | -2.11 angstrom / 5.02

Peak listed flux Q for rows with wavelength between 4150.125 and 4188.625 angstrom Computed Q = 4.468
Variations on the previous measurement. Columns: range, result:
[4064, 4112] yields 5.389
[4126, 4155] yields 5.072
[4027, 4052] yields 4.699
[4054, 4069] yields 4.639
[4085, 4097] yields 5.137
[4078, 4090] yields 5.249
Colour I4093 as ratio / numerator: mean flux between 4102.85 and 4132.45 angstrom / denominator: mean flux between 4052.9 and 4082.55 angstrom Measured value 1.07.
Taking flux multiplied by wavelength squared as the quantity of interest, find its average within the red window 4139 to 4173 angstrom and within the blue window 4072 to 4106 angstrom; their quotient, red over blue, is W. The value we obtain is 0.90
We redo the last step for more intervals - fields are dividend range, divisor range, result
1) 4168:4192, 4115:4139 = 0.88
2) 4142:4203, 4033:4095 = 0.93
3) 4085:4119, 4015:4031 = 1.14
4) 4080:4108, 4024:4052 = 1.14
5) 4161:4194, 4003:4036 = 0.95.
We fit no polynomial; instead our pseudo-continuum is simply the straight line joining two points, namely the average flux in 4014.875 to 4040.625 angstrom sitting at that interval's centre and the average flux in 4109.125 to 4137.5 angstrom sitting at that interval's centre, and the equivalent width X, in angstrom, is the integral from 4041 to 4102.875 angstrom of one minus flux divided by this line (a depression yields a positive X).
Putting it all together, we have -0.9 angstrom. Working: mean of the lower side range 4.58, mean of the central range 4.75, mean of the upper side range 4.78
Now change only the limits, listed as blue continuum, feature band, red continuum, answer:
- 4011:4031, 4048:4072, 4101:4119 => 1.4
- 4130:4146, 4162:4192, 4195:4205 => 0.8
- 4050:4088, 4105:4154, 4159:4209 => -4.1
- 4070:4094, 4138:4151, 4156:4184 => -0.4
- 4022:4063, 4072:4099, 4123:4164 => -2.0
